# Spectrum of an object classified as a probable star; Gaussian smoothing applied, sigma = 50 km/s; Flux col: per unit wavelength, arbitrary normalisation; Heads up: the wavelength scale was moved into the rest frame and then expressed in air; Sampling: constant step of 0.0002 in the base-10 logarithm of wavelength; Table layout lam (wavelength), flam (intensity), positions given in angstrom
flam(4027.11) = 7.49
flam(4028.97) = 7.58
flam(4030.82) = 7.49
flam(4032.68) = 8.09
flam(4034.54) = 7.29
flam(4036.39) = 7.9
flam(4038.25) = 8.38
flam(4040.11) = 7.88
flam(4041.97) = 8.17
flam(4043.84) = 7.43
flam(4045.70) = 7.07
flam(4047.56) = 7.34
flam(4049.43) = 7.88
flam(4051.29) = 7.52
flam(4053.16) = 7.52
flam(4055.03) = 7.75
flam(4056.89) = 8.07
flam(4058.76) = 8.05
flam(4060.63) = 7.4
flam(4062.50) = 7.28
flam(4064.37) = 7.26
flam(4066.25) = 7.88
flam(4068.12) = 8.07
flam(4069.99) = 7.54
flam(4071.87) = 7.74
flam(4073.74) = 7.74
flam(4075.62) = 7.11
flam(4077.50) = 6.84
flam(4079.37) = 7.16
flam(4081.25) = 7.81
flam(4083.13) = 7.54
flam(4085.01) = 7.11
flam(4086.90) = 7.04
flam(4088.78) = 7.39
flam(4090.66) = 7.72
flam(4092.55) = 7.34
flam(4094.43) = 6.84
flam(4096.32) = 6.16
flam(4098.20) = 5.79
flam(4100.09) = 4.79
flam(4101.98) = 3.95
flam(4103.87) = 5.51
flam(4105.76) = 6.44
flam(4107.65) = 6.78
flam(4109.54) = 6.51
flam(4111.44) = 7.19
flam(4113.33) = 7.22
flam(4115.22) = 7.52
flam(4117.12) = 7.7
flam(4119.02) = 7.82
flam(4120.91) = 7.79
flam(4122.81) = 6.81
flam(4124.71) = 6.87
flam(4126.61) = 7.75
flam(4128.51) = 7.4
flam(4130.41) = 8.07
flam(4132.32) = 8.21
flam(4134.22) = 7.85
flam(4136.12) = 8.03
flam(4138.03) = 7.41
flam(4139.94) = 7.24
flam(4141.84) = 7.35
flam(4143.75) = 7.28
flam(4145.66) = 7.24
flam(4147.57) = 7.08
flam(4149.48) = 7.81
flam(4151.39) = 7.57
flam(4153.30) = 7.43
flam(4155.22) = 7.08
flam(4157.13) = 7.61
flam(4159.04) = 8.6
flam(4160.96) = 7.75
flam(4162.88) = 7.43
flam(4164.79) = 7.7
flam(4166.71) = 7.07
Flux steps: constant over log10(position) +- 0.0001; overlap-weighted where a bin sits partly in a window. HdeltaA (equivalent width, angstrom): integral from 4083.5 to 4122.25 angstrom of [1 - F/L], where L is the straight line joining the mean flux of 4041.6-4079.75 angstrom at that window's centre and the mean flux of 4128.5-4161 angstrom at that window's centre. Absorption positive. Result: 4.3 angstrom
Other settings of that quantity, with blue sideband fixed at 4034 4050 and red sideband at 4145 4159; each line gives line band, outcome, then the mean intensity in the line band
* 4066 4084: 0.27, 7.53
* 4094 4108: 3.49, 5.7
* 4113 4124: 0.11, 7.48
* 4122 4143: -0.06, 7.55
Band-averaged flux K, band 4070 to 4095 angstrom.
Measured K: 7.35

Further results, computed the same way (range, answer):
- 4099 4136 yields 6.98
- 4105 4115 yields 6.89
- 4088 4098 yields 6.99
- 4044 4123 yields 7.15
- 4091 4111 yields 6.09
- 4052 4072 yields 7.68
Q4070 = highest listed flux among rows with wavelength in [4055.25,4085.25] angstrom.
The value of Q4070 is 8.07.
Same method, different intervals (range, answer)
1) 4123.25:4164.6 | 8.6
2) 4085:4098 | 7.72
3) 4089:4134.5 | 8.21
